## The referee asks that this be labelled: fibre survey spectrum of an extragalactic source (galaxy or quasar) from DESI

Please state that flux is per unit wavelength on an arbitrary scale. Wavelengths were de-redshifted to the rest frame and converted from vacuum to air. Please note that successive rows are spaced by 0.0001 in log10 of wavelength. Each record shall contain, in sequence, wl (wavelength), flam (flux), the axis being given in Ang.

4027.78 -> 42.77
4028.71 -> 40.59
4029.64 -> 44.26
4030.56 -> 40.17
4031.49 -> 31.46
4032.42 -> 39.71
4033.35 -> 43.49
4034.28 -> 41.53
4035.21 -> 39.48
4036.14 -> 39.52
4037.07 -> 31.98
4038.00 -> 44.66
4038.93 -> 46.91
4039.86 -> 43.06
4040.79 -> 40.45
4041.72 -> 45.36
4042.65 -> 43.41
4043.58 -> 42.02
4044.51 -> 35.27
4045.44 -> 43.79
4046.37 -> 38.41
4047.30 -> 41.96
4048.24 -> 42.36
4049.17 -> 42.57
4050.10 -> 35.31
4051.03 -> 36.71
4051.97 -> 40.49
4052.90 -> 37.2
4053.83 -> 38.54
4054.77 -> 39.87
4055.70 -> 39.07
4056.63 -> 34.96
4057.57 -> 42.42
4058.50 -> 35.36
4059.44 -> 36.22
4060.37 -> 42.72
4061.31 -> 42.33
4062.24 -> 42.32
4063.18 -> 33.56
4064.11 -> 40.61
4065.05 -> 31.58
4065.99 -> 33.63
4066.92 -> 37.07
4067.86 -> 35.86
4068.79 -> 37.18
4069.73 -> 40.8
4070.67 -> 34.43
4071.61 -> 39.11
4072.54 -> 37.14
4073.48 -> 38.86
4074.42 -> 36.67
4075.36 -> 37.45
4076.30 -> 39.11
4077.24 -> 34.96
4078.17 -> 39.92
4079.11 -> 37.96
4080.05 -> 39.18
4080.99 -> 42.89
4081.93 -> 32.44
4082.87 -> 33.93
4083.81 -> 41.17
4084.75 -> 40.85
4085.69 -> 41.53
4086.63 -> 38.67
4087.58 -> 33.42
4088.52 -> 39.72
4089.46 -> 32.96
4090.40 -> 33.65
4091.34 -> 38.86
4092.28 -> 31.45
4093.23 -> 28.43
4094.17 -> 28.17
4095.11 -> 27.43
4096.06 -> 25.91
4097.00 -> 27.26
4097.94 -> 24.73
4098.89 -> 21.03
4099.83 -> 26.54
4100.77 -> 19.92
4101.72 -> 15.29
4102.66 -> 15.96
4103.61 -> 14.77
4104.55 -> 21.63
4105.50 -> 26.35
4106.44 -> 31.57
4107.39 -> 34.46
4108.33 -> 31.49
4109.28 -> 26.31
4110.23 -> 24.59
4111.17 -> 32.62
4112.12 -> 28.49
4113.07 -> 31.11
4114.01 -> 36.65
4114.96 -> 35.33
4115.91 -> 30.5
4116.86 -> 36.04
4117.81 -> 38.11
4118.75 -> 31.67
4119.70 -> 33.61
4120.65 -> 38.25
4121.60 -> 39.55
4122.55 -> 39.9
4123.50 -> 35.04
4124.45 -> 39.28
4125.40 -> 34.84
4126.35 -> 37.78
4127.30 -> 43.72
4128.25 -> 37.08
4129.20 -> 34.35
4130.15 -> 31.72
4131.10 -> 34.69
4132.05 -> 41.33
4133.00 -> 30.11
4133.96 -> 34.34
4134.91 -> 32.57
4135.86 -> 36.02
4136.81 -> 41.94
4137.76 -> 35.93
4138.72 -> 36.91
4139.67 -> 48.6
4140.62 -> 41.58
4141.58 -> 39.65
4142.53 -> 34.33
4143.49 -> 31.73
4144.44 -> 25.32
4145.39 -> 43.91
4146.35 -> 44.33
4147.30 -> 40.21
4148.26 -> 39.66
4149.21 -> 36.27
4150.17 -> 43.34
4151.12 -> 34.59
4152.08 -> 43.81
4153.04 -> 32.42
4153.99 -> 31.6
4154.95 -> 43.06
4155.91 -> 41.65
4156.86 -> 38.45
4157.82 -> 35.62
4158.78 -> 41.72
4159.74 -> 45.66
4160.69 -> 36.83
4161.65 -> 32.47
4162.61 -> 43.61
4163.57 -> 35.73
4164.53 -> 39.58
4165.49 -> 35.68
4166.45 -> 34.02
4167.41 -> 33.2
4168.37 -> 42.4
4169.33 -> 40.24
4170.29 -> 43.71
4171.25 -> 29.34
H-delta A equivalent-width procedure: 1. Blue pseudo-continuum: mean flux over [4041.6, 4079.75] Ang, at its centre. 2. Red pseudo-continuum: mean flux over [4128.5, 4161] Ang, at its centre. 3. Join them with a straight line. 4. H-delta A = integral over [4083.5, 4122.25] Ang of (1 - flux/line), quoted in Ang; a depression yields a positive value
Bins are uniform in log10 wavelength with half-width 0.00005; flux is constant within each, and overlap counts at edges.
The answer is 7.7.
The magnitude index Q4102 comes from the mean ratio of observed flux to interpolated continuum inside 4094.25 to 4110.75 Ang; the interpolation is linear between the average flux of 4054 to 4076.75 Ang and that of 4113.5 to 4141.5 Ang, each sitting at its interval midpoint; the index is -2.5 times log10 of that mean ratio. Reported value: 0.45 mag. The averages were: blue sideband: 37.8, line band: 24.5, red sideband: 36.8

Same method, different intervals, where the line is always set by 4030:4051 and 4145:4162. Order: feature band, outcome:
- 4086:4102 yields 0.34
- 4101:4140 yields 0.20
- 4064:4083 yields 0.08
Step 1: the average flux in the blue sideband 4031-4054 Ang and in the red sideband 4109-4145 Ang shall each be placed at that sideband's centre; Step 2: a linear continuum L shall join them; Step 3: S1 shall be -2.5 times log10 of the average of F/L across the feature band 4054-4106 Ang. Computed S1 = 0.13 mag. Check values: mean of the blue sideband 40.2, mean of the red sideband 35.4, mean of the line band 33.9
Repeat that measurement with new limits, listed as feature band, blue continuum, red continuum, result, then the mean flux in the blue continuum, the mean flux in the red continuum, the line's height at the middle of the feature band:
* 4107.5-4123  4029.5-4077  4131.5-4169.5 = 0.151 mag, 39.1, 38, 38.4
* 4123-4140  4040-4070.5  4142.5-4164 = 0.042 mag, 39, 38.2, 38.4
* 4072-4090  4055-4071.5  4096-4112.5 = -0.178 mag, 37.7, 24.9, 32.2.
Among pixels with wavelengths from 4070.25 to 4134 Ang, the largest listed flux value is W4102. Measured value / 43.72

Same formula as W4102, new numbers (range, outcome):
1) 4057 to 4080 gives 42.72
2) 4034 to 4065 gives 46.91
